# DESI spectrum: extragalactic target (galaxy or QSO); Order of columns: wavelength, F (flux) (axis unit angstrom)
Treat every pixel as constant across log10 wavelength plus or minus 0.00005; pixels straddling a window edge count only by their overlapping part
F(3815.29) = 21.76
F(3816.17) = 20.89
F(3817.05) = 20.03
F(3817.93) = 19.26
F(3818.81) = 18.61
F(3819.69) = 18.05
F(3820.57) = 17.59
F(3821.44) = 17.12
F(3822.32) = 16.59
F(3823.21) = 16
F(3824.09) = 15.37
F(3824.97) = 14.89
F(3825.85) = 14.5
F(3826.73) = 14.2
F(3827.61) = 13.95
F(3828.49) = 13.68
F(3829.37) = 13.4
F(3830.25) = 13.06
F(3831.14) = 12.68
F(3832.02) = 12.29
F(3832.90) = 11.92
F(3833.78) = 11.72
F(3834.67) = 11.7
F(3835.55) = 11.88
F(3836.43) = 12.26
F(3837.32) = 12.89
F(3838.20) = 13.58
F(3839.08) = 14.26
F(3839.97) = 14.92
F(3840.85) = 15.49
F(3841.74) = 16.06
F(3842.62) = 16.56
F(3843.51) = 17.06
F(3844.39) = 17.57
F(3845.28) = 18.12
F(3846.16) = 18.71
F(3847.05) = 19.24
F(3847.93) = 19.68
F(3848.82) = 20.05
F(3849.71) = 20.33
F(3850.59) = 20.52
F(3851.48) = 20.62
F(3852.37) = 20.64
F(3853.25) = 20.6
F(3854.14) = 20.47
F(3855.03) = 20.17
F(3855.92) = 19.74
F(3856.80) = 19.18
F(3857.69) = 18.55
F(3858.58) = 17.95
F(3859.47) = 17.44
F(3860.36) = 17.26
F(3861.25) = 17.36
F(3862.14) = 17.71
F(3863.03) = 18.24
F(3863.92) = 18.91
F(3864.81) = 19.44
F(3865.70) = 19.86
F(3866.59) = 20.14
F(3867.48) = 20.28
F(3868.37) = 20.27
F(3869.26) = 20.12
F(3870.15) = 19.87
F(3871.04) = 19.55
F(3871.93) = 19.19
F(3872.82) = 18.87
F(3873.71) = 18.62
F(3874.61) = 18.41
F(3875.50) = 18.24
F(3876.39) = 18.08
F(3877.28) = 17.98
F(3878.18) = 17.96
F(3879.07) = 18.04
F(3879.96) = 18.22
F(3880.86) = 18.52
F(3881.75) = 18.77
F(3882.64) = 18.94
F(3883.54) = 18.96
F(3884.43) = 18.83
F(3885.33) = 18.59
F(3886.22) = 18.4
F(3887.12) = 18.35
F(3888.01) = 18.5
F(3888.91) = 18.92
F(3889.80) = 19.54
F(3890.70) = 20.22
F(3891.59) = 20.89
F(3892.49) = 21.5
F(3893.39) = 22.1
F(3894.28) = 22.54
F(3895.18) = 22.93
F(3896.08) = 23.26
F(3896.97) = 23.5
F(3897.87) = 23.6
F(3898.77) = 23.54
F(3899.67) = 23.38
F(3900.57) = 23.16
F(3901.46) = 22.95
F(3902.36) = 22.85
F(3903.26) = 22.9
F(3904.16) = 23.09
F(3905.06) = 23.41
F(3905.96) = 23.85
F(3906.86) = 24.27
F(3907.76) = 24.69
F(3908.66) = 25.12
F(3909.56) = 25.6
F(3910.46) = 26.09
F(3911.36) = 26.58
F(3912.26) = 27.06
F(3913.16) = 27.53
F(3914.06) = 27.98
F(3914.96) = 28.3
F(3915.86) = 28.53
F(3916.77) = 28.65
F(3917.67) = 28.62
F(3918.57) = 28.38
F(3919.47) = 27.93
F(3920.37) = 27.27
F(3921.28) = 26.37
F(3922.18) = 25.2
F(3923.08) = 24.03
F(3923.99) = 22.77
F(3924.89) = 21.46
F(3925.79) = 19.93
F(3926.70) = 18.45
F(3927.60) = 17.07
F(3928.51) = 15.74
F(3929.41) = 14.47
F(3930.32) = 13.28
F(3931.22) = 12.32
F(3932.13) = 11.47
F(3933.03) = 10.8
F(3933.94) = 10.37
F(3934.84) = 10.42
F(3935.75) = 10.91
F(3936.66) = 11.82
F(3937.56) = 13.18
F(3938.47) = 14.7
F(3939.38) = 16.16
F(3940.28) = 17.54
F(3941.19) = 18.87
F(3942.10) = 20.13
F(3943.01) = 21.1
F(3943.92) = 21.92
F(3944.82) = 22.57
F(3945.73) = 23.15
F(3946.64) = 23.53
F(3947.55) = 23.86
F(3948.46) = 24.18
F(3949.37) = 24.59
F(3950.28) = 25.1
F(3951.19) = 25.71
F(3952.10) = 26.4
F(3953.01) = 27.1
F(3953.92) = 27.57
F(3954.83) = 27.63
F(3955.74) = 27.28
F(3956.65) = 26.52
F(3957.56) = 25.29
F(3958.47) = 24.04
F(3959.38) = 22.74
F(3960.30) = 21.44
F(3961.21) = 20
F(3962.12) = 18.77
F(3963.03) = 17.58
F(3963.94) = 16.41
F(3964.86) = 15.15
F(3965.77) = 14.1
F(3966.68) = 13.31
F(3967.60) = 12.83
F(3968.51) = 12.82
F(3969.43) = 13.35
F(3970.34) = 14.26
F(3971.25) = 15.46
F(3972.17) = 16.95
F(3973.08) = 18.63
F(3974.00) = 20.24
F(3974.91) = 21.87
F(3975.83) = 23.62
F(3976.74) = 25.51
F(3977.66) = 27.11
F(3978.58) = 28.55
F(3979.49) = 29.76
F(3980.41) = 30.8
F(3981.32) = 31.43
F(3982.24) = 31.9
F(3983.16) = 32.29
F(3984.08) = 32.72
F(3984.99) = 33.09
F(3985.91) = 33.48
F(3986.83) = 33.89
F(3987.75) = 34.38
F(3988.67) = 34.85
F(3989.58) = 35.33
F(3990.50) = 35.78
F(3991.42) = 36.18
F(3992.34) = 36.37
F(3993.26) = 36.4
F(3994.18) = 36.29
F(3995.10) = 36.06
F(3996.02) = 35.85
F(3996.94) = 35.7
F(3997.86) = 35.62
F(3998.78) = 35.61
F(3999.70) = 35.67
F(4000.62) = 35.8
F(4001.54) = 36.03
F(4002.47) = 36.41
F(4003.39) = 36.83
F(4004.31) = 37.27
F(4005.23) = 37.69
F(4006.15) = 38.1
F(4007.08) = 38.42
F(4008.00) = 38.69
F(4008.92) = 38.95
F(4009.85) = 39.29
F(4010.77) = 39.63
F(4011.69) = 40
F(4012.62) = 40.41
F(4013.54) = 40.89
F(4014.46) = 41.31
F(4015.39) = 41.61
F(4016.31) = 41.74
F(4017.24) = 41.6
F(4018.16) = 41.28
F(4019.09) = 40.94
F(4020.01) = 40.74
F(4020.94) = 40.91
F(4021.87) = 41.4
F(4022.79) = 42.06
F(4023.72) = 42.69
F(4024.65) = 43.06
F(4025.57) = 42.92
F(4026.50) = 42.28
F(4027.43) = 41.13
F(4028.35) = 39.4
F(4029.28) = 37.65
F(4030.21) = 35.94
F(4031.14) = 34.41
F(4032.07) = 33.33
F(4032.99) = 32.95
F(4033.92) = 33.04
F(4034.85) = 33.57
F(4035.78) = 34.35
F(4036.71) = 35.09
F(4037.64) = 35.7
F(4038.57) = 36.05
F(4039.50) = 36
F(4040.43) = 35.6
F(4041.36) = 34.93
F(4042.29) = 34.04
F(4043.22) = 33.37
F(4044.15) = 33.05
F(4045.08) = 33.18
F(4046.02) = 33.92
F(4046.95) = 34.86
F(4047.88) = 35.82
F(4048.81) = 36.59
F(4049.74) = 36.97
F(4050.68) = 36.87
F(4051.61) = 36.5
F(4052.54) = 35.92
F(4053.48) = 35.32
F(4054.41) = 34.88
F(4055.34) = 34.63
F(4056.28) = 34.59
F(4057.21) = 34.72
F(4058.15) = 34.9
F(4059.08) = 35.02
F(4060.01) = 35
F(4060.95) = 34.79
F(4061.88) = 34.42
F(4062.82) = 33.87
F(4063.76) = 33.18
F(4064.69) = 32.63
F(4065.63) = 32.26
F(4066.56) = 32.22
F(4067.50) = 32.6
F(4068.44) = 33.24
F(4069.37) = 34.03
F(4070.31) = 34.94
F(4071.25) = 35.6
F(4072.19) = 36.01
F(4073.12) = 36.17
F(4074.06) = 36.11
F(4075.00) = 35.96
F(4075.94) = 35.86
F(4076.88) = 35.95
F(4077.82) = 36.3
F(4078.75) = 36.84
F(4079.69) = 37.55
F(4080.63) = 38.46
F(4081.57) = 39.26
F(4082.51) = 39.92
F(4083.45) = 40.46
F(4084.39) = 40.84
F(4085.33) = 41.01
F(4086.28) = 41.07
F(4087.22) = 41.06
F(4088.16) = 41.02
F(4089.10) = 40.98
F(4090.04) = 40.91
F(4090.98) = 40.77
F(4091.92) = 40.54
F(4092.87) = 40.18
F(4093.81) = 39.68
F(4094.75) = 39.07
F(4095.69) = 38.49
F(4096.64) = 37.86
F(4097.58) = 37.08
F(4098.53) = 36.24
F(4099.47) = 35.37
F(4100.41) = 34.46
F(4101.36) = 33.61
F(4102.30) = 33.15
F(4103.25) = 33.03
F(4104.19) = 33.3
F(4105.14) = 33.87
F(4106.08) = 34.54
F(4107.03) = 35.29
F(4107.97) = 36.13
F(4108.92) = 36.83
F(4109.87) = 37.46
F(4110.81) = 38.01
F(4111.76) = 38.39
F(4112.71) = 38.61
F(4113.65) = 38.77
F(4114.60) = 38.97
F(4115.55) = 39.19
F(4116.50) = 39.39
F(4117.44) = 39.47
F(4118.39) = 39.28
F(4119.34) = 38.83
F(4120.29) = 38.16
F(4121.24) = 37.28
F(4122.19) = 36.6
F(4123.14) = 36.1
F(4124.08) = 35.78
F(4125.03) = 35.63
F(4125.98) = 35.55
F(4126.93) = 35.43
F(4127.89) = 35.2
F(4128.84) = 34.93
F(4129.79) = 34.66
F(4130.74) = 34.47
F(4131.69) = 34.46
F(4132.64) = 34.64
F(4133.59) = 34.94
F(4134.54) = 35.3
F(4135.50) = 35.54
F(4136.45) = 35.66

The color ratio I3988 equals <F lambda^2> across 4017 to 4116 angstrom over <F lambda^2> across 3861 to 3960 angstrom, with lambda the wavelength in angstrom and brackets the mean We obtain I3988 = 1.88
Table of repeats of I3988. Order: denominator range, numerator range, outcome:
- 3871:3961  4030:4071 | 1.72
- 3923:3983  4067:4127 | 1.99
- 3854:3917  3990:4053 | 1.89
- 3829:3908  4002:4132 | 2.17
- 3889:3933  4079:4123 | 1.83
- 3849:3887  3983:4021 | 2.10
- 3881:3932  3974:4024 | 1.68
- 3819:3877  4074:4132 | 2.48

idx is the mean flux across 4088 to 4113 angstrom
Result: 37.2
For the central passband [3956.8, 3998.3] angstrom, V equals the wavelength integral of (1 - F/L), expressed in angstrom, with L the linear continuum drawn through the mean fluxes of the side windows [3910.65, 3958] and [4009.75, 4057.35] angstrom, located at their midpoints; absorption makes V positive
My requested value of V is 3.96 angstrom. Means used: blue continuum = 21.7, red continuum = 37.5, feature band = 26.2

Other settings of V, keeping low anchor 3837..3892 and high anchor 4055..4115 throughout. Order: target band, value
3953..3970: 4.1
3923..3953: 7.5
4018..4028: -3.2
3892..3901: -0.7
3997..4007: -2.2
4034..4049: -0.7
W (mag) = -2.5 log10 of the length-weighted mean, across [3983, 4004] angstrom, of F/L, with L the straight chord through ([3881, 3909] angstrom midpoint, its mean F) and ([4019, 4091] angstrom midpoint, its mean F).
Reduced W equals -0.15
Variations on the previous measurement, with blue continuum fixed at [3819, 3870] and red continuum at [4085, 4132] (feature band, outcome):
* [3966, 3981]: 0.307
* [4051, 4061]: -0.061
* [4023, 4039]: -0.192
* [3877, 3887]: 0.077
